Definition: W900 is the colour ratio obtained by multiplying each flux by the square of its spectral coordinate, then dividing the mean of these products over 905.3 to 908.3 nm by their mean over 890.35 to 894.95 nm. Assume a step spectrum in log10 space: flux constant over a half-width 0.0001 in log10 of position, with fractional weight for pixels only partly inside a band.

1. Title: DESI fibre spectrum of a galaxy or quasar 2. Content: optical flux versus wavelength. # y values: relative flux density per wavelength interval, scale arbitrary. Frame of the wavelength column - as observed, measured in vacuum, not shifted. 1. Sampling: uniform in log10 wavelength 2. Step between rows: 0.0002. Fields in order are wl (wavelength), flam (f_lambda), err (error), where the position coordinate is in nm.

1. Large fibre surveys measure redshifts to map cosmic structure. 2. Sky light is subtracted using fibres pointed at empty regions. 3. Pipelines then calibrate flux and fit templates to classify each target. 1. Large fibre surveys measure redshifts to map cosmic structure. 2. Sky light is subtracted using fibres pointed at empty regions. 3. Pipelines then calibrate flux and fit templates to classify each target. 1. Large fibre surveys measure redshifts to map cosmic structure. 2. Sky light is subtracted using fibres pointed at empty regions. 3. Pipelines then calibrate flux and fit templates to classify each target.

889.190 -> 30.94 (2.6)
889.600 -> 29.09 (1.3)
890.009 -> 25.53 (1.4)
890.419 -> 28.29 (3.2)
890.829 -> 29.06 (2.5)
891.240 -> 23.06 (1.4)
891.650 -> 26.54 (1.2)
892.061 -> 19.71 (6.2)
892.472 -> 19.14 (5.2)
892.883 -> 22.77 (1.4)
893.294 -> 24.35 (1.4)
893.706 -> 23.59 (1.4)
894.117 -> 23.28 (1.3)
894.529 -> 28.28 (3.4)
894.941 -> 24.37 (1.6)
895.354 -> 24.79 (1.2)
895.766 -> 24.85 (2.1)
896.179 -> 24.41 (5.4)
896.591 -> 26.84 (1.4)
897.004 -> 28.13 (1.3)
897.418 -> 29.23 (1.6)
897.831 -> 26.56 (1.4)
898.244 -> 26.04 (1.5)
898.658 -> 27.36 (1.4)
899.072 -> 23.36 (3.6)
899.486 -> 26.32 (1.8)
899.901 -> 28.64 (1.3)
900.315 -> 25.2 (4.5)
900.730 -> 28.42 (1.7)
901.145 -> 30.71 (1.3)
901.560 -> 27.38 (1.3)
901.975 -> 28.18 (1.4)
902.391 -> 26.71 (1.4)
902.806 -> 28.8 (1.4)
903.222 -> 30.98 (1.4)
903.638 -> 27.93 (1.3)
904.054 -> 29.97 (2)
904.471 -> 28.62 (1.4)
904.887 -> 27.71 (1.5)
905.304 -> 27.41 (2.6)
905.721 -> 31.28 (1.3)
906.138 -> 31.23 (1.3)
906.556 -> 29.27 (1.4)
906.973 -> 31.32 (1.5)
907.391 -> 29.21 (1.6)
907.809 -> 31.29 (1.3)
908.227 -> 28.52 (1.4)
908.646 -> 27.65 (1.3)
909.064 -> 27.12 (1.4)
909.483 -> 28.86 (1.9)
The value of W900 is 1.28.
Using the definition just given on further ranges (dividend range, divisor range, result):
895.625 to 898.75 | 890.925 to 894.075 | 1.17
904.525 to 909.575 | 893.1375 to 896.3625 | 1.21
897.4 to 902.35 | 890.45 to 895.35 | 1.14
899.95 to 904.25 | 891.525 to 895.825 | 1.22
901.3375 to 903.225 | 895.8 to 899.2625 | 1.08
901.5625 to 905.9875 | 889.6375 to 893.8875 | 1.21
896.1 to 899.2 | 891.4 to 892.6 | 1.23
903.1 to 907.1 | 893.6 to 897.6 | 1.17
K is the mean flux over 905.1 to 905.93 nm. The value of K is 29.4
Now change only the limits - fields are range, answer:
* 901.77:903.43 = 28.7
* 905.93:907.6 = 30.3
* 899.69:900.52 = 26.9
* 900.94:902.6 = 28.2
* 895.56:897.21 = 26.1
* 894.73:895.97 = 24.7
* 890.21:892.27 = 25.3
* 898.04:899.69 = 25.8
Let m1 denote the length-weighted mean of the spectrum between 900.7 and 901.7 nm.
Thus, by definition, 29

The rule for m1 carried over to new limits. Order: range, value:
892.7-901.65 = 26.1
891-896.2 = 23.8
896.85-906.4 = 28.1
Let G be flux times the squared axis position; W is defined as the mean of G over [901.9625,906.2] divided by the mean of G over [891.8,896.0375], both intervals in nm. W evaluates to 1.3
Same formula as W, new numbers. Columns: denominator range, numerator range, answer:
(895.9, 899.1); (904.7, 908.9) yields 1.13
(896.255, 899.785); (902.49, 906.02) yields 1.10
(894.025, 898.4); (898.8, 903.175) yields 1.06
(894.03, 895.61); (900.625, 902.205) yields 1.15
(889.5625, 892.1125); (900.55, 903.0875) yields 1.12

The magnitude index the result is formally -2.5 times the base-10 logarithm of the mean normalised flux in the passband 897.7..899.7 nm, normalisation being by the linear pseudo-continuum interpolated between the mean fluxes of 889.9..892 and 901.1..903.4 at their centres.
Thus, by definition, 0.08 mag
